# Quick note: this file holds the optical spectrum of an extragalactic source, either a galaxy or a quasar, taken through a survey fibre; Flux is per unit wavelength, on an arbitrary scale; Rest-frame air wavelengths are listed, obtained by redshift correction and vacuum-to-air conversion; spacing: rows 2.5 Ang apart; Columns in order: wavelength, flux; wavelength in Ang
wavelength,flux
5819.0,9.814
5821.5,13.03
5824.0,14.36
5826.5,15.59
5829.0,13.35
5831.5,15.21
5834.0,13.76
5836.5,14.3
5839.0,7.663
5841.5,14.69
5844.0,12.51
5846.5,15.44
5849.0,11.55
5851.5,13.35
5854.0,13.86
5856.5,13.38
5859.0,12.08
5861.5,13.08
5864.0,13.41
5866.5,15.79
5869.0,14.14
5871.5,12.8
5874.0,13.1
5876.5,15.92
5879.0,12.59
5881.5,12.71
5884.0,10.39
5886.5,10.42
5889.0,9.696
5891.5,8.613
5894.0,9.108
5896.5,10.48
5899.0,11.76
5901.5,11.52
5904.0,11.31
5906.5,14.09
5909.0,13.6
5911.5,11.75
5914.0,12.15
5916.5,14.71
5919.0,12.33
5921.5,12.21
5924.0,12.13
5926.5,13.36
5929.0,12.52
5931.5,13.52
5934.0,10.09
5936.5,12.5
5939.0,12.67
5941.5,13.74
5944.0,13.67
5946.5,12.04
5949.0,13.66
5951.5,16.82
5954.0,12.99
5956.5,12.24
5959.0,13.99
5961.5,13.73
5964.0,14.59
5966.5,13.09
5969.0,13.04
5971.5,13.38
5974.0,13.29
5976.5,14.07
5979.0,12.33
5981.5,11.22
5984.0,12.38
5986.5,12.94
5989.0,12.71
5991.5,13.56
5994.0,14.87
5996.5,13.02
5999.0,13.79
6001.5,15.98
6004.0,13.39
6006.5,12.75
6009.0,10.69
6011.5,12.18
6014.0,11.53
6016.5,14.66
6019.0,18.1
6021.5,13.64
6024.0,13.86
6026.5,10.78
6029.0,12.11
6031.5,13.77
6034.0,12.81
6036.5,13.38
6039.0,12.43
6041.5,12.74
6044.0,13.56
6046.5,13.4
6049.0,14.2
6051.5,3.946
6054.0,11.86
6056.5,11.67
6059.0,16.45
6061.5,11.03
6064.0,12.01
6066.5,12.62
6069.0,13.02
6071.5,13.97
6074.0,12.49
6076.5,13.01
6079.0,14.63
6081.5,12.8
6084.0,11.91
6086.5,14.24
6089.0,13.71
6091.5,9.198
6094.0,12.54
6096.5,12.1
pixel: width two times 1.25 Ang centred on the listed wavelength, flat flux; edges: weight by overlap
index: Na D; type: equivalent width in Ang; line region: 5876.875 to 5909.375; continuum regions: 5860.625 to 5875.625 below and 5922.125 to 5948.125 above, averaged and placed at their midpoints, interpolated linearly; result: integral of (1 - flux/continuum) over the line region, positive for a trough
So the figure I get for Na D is 5.0 Ang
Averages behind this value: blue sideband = 13.8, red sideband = 12.6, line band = 11.3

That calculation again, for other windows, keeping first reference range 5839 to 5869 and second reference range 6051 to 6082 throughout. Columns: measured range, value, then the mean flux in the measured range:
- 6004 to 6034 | -1.05 Ang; 13.1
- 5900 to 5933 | 1.00 Ang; 12.7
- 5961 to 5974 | -0.67 Ang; 13.5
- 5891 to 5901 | 2.24 Ang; 10.2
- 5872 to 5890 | 1.43 Ang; 12.2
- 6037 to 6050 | -0.73 Ang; 13.3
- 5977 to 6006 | -1.20 Ang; 13.3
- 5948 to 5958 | -0.78 Ang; 13.9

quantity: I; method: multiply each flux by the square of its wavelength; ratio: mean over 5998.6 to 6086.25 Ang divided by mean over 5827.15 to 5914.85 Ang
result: 1.09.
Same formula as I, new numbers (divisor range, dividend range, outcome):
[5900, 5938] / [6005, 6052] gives 1.06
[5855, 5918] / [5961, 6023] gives 1.12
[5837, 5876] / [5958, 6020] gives 1.06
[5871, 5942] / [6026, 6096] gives 1.09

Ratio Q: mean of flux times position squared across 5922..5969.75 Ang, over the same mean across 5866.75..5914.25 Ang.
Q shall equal 1.1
